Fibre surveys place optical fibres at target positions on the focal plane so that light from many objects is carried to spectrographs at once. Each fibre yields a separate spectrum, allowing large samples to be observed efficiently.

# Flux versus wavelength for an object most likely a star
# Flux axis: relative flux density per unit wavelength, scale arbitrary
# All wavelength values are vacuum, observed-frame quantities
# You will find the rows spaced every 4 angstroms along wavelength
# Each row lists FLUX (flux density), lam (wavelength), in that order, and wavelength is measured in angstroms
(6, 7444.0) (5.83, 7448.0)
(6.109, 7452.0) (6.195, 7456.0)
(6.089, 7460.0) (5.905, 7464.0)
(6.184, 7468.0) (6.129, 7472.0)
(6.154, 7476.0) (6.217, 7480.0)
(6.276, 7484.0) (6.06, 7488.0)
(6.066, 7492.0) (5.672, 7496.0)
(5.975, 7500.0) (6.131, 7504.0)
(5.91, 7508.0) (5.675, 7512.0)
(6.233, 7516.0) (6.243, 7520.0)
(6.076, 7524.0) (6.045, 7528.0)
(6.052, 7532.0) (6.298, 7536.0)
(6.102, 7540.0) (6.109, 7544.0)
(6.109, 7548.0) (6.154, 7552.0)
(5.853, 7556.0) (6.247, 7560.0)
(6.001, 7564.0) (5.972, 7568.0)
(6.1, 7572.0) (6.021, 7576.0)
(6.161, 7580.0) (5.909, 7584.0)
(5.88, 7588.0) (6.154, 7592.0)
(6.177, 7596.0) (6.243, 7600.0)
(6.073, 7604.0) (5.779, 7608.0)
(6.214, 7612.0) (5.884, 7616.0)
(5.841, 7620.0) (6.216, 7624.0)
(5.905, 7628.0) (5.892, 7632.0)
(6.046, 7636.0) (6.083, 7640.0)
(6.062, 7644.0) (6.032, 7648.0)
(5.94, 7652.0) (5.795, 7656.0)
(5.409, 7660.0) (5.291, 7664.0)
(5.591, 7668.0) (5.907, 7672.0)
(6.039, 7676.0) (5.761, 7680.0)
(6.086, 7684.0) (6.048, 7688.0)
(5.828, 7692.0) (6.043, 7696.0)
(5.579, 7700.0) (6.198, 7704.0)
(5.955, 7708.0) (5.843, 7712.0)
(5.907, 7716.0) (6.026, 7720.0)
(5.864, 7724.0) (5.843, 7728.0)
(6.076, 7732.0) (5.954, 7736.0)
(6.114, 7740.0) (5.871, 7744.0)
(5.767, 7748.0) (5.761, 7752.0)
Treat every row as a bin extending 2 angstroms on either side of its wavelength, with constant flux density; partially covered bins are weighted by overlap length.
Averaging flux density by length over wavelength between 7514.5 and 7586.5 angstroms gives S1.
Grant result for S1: 6.09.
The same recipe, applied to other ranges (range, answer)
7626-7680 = 5.84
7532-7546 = 6.15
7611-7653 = 6.01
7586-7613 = 6.07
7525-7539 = 6.13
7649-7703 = 5.81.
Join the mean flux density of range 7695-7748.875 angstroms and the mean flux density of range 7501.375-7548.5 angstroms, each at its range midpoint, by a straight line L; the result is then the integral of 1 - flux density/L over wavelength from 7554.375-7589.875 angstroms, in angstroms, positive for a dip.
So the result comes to 0.2 angstroms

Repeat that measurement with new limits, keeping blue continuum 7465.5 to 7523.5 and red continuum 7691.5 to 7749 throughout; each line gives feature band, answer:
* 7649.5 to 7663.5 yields 0.7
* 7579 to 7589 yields 0.1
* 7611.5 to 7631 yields 0.0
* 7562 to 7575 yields 0.0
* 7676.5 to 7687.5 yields 0.0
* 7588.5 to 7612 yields -0.3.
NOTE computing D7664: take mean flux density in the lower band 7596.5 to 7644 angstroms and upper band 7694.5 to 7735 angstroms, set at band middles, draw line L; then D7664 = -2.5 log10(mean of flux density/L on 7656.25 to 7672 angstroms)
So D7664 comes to 0.08 mag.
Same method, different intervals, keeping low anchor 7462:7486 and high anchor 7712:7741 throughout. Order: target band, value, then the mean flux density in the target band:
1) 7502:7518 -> 0.023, 5.99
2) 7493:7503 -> 0.045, 5.88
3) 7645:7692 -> 0.034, 5.82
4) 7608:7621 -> 0.014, 5.96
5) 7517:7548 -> -0.006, 6.13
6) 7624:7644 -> 0.002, 6.01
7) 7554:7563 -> 0.006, 6.04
